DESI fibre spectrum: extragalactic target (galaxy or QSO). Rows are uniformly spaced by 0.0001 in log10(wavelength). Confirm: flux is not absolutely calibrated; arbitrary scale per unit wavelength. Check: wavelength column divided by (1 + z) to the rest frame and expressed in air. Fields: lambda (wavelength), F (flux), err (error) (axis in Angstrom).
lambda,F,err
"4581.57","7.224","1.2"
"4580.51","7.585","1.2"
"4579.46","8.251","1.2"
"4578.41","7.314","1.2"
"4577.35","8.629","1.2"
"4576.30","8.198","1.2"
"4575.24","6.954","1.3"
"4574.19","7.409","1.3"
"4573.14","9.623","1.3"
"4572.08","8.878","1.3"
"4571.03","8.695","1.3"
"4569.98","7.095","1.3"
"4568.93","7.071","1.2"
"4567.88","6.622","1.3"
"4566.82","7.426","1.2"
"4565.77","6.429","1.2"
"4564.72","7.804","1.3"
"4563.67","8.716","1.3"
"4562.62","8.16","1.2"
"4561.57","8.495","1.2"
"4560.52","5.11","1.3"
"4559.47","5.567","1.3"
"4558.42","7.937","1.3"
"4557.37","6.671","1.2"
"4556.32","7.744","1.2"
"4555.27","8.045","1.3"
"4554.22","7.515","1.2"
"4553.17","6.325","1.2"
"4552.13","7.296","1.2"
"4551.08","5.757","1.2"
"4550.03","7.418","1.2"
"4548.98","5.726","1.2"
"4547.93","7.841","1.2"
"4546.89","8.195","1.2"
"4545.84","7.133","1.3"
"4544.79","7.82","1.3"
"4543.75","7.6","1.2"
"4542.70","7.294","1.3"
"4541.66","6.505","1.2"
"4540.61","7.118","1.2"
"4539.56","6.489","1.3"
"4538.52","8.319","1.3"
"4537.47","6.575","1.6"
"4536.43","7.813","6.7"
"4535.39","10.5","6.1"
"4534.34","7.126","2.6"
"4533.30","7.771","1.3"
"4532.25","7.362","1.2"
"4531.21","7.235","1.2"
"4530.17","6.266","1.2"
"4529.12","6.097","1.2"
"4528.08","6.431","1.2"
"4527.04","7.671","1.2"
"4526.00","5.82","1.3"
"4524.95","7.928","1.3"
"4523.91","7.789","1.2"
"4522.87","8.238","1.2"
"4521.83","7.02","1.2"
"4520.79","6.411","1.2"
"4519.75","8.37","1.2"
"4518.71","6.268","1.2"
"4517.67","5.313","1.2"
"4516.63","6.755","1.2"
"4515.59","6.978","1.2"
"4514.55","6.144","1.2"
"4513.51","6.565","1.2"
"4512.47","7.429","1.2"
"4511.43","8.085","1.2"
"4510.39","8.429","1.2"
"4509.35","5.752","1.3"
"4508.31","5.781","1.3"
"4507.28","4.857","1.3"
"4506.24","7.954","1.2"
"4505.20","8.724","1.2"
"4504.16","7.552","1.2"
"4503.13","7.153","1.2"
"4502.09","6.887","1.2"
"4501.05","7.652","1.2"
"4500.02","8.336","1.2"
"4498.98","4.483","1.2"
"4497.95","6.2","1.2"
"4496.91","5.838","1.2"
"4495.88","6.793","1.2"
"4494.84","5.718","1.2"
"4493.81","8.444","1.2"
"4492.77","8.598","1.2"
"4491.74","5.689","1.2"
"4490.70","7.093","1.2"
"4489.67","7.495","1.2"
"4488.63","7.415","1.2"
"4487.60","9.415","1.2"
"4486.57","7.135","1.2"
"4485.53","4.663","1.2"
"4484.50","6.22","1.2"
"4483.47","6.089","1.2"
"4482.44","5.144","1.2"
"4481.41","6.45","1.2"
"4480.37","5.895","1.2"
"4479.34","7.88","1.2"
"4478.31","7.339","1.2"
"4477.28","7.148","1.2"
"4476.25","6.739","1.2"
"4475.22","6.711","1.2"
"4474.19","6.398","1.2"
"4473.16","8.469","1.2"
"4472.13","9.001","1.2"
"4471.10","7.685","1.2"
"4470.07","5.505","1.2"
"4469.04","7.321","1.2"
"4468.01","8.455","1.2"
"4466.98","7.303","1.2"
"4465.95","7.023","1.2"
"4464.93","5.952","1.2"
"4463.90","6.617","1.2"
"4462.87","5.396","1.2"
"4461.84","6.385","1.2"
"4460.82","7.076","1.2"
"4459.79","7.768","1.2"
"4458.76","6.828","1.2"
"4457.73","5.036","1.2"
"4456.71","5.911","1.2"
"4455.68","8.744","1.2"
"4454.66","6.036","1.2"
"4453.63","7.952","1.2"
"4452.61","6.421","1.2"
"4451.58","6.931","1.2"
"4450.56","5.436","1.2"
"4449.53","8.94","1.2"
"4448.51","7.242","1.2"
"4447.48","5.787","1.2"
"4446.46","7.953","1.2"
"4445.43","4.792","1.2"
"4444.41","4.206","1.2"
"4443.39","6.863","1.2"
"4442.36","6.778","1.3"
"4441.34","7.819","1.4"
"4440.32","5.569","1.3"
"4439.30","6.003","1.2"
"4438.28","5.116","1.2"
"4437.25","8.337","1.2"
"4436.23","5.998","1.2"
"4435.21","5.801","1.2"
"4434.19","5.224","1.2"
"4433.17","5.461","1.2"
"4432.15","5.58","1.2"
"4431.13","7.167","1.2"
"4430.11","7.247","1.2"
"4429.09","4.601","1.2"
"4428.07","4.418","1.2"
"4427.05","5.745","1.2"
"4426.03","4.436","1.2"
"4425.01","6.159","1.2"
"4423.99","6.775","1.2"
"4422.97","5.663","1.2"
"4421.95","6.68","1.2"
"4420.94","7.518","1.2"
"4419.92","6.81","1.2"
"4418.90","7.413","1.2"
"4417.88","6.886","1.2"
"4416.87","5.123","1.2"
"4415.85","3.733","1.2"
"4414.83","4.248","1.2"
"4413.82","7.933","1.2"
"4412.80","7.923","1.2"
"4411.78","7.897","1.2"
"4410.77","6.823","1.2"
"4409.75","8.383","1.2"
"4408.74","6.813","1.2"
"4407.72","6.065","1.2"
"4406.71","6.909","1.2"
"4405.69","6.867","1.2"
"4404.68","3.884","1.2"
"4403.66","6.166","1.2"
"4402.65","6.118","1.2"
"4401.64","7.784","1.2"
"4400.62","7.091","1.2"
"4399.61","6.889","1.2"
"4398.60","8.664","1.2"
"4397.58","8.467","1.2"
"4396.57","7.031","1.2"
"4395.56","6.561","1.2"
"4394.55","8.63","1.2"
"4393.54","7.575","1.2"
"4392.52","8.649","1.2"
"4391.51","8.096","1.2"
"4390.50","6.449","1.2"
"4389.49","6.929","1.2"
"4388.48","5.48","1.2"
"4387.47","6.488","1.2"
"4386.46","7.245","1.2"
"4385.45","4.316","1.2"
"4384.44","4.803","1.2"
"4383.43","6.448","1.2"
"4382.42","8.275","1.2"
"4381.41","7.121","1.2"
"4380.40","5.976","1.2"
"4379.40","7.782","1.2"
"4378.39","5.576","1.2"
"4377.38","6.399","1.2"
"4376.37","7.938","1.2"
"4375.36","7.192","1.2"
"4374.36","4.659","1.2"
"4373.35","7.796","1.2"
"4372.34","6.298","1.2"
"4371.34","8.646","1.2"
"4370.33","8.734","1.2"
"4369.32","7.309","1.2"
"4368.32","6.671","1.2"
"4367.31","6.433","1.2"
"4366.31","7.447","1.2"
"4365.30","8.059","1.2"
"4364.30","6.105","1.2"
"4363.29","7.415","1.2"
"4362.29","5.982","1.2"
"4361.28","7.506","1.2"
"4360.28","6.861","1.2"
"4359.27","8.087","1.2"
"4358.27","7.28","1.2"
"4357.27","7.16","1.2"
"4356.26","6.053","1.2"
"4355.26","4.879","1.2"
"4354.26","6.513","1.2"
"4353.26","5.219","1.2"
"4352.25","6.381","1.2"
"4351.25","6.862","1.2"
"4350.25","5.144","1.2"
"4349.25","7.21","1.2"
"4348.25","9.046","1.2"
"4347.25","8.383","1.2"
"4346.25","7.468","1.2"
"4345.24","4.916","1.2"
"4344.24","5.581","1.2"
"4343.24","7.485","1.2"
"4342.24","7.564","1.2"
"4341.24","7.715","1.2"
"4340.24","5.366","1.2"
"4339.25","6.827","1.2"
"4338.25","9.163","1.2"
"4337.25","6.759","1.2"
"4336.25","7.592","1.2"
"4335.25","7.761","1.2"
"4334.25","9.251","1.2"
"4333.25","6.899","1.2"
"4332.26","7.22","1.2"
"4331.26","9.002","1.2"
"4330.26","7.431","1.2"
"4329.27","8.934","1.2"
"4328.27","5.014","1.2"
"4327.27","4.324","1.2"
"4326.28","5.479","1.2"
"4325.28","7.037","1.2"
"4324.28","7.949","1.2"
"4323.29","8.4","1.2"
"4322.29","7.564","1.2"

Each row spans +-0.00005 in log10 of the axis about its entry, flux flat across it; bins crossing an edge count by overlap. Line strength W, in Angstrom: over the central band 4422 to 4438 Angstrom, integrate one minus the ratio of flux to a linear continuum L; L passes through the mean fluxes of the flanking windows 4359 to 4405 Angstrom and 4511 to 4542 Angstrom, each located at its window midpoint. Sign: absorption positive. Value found 2.5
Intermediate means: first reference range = 6.96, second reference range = 7.15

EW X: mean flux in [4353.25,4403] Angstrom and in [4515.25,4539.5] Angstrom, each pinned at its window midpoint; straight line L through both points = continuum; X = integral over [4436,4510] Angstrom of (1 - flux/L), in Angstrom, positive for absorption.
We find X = 3.5 Angstrom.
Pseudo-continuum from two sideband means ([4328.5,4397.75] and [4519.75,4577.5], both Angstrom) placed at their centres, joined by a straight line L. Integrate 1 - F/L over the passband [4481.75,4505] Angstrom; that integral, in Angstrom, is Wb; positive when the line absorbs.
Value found 1.4 Angstrom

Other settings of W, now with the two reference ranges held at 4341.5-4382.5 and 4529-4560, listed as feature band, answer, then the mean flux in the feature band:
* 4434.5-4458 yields 1.83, 6.51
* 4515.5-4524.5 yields 0.22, 7.03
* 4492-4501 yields 0.43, 6.82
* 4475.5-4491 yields 0.72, 6.8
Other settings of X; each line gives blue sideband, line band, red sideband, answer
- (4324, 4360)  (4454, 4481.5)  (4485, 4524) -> 0.1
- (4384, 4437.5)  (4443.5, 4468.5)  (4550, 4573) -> 0.3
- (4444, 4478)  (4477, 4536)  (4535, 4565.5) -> 1.0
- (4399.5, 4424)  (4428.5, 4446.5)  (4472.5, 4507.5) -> 1.6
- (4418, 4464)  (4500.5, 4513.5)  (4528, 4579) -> -0.4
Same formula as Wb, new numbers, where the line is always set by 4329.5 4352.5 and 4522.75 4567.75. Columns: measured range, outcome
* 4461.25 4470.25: 0.7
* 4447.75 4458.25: 0.6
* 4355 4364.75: 0.7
